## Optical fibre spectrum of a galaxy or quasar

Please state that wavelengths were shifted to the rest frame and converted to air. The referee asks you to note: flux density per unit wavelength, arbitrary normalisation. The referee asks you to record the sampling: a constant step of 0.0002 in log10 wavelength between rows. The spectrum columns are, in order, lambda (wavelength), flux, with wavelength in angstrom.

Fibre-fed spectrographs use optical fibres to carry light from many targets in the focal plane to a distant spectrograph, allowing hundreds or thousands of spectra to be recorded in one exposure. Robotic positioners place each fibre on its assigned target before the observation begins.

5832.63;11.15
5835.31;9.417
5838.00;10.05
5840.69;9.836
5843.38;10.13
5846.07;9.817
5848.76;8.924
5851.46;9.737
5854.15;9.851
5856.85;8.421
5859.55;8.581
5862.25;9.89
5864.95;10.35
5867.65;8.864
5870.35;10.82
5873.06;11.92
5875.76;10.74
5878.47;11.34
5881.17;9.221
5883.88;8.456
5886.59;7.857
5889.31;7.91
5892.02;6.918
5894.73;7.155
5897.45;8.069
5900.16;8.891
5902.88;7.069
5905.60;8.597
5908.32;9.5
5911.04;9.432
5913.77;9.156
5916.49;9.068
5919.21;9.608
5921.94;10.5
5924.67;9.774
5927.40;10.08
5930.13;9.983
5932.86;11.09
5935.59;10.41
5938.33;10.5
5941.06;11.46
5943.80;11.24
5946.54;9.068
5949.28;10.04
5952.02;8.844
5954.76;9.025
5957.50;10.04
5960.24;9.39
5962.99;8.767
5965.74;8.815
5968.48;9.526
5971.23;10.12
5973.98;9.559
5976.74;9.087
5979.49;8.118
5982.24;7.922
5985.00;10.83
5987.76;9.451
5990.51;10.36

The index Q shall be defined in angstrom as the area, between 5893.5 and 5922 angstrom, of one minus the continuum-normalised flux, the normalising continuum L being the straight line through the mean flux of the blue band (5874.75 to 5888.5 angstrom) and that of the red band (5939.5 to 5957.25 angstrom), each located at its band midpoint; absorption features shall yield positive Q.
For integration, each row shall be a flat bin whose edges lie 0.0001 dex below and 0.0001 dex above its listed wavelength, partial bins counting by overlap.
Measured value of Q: 2.62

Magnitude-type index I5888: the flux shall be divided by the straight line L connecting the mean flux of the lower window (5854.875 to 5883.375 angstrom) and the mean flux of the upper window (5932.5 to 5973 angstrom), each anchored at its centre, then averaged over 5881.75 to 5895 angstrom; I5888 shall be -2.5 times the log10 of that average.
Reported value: 0.26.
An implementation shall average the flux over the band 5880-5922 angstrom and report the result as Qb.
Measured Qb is 8.53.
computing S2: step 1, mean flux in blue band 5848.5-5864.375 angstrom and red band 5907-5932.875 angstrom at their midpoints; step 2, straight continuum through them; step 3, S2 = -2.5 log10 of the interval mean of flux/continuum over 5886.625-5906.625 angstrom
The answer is 0.23 mag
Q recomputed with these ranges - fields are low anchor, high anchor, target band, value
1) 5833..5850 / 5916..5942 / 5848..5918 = 6.3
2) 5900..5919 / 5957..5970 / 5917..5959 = -4.7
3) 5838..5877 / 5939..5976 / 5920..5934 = -0.7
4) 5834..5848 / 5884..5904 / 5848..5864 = -0.1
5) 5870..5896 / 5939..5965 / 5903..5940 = -0.9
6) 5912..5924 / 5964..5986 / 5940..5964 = -1.0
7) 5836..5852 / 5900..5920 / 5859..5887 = -1.7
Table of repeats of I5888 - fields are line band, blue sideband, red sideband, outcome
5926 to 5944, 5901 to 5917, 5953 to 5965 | -0.177 mag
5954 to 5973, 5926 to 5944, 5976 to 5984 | -0.019 mag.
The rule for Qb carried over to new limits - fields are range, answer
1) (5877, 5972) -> 9.34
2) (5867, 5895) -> 9.29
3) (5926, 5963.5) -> 10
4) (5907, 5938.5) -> 9.9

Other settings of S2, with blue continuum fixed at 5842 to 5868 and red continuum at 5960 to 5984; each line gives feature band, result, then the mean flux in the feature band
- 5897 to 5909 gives 0.111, 8.39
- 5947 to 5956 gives -0.019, 9.28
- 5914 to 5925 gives -0.050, 9.68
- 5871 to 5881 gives -0.176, 11.1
